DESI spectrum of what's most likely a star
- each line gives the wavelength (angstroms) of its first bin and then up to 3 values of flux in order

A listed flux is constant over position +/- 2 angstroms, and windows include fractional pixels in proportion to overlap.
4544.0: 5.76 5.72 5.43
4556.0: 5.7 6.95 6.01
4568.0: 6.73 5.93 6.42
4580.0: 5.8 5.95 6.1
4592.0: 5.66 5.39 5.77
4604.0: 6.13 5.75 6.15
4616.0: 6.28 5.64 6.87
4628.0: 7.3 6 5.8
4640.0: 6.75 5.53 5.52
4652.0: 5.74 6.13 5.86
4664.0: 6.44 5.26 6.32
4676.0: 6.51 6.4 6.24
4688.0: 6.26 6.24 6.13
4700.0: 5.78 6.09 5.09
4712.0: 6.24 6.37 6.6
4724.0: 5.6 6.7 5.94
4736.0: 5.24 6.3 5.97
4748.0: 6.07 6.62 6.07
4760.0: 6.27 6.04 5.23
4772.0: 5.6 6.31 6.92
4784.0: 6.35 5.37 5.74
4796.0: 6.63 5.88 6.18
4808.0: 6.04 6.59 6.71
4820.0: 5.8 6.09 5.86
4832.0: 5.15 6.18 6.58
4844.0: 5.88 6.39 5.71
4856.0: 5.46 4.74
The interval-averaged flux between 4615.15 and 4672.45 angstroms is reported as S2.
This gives 6.09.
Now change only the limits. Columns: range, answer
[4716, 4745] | 6.07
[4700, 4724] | 6.01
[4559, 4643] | 6.14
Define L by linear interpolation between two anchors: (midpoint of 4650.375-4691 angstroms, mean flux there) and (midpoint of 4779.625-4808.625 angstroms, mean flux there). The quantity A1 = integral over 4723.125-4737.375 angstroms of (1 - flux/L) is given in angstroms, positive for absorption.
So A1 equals 0.4 angstroms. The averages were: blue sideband 6.12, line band 5.92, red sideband 6.1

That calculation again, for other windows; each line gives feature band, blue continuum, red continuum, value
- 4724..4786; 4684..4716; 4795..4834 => -0.5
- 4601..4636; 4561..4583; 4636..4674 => -1.0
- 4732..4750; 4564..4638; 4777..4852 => 0.6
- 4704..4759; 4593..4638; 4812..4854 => 0.1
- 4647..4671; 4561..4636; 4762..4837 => 0.9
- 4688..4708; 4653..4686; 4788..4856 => 0.4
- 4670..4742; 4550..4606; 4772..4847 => -0.6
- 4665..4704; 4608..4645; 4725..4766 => 0.3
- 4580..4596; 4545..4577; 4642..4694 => 0.7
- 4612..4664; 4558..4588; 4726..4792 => 0.4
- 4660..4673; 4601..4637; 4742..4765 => 0.5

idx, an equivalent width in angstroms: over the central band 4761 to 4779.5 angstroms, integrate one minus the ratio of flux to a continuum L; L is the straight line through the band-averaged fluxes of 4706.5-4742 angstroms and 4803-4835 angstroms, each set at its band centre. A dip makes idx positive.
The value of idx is 0.4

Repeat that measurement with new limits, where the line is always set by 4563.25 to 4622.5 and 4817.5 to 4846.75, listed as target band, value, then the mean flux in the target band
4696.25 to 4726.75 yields -0.1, 5.99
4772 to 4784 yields -0.9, 6.4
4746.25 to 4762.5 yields -0.8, 6.25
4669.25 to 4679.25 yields -0.6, 6.33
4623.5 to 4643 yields -1.6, 6.47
